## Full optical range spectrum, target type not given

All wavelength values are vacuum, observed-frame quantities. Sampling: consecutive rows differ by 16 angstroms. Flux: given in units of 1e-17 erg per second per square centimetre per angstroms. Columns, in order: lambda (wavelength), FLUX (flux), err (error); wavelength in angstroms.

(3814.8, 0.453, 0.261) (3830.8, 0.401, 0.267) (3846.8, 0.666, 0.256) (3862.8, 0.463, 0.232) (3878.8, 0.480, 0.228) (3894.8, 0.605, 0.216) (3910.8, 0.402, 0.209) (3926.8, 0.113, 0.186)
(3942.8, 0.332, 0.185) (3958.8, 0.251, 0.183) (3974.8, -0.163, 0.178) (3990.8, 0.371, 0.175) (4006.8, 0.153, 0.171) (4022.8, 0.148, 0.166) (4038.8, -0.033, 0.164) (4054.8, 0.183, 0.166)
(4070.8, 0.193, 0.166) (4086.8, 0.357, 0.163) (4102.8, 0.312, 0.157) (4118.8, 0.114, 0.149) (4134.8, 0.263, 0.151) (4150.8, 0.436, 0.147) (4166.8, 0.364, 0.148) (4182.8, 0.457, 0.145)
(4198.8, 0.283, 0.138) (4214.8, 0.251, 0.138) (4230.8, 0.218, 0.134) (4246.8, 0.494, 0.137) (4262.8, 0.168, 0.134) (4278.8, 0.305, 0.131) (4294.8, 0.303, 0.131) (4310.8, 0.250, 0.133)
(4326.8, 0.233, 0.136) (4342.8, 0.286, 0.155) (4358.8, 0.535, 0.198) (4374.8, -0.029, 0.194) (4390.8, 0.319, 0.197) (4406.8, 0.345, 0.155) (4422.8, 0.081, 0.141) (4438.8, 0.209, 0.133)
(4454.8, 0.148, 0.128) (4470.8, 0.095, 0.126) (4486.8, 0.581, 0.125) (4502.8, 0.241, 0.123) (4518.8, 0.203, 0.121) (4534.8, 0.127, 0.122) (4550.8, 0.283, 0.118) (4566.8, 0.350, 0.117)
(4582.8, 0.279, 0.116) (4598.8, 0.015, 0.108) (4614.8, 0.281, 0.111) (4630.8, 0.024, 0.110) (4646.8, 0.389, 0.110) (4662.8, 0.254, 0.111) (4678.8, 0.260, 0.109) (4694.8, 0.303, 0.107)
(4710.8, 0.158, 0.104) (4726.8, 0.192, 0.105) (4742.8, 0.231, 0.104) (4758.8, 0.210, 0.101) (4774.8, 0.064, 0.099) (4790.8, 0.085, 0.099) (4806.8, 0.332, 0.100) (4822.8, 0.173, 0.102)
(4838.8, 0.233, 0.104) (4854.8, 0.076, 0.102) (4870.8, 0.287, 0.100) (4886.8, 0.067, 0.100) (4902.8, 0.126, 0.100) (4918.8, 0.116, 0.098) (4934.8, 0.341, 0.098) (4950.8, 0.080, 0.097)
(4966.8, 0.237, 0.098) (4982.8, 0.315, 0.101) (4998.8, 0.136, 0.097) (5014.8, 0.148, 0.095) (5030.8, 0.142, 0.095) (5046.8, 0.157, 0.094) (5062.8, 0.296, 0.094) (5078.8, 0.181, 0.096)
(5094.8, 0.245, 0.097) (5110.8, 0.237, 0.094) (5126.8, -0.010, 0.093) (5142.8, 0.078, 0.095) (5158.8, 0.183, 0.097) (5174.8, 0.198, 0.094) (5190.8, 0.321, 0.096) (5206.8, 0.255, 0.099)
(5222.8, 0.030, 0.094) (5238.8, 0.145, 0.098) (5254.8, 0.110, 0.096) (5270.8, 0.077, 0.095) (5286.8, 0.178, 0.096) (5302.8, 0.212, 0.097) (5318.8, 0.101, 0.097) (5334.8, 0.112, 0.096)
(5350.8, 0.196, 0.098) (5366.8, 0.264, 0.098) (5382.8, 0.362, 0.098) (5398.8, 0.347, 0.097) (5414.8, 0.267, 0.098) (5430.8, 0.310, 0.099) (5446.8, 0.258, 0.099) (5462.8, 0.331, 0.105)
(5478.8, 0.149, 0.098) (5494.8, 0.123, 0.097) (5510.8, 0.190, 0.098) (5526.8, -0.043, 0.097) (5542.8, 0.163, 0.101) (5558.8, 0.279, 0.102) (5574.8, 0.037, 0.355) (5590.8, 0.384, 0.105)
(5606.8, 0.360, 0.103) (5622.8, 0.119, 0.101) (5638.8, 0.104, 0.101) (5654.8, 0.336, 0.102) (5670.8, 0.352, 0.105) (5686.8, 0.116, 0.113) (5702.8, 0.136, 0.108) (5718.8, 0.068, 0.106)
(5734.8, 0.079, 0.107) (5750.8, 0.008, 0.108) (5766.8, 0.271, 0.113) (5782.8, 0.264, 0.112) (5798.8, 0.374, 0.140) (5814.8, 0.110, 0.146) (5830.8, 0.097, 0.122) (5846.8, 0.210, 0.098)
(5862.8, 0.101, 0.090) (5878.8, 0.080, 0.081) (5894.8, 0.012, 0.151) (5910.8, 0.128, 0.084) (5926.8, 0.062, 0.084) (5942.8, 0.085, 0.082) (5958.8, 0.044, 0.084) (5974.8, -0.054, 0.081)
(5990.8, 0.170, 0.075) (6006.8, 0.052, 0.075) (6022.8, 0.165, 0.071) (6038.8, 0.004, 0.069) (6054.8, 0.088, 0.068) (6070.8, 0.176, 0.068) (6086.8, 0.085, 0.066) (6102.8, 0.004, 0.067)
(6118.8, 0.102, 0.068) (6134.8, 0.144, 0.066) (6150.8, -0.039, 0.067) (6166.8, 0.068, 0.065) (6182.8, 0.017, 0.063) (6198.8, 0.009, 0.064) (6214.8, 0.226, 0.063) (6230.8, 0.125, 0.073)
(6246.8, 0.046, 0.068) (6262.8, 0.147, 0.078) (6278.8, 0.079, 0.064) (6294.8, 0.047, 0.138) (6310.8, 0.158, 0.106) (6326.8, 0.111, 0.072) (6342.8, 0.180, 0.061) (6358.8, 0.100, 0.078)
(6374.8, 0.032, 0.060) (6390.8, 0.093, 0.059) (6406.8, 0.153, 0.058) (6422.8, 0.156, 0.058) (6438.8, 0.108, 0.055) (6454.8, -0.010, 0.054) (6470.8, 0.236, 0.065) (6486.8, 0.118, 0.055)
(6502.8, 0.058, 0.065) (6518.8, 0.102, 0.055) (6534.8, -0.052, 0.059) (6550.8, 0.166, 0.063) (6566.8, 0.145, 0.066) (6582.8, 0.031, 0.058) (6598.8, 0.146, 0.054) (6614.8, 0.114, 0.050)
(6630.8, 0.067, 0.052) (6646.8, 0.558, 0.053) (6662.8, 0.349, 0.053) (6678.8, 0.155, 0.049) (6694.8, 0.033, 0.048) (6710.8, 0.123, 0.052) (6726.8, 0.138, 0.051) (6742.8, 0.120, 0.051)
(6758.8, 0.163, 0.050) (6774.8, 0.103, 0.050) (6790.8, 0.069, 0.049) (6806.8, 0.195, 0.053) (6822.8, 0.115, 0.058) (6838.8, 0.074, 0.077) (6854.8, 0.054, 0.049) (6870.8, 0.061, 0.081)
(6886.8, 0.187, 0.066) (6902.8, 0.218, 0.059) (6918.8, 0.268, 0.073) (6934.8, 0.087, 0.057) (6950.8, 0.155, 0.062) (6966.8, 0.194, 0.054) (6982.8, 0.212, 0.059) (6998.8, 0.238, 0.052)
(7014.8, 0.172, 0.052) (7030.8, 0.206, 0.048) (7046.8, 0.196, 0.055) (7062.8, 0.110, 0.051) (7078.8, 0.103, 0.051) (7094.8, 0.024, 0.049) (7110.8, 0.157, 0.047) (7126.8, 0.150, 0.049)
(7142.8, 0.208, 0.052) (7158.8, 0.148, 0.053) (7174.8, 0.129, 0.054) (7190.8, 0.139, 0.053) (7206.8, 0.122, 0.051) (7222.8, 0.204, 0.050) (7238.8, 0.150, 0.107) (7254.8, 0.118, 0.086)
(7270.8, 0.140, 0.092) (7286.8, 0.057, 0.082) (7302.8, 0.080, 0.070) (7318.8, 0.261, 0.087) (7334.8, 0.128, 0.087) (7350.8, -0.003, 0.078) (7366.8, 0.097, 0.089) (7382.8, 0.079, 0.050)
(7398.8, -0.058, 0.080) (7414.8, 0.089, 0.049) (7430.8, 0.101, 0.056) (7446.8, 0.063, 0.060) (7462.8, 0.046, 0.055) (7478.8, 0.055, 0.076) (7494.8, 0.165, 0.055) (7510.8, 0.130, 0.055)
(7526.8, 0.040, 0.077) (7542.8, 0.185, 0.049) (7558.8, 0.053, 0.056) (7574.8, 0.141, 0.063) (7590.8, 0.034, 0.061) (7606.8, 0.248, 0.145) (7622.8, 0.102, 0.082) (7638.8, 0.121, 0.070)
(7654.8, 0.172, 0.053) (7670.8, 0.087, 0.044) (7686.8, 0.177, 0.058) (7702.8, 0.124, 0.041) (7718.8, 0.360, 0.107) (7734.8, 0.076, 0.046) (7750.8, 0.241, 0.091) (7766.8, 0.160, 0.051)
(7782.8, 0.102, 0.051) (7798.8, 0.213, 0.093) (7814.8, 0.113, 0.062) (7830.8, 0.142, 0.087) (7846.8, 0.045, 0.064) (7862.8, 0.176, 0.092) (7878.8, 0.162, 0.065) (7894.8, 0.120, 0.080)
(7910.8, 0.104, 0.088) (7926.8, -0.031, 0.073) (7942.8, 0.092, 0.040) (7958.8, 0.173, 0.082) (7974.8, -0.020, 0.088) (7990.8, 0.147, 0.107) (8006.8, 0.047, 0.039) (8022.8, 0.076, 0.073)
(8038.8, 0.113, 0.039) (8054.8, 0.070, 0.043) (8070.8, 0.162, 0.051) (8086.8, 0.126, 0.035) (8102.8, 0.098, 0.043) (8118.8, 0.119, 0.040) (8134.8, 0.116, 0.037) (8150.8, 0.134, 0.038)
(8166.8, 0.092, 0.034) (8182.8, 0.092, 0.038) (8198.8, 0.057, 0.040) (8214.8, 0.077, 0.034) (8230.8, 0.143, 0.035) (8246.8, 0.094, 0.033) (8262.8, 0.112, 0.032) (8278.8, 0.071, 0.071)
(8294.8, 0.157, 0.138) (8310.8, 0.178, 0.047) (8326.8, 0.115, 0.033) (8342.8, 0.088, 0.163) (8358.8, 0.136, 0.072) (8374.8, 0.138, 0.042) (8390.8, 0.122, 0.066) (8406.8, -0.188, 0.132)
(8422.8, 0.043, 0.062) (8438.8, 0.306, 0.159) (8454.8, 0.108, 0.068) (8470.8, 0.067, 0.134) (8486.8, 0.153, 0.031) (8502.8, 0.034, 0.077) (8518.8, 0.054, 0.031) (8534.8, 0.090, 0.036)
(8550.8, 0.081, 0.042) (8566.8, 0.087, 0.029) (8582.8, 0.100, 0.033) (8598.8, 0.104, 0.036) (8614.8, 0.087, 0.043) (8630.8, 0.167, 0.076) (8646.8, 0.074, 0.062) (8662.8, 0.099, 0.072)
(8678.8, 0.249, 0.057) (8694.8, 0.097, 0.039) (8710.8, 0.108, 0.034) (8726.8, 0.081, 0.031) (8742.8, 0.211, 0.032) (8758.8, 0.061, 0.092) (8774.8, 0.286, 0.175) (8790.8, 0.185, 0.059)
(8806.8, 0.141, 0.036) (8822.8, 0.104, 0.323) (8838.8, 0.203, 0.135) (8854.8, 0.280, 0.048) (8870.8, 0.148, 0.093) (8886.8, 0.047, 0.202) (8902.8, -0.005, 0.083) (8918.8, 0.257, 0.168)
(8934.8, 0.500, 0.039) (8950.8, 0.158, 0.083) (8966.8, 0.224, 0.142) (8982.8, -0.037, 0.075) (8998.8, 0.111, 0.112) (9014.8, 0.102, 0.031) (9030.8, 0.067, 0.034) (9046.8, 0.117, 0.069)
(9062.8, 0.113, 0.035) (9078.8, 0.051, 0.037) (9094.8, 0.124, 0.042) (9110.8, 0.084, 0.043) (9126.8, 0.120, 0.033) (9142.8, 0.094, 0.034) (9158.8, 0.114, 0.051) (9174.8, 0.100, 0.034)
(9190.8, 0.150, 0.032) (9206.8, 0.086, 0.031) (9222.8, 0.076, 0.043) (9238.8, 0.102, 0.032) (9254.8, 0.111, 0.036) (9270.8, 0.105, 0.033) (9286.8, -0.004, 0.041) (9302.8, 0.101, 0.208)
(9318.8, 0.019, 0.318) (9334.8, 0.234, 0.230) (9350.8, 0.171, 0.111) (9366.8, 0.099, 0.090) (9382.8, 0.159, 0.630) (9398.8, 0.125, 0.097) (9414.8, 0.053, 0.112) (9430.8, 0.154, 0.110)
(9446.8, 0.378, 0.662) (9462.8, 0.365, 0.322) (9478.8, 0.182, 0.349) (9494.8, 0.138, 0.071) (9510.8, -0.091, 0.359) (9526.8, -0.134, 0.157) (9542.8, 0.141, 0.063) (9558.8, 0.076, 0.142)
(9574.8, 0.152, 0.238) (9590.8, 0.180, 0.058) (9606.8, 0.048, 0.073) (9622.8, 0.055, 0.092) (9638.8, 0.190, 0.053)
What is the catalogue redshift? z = 0.78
